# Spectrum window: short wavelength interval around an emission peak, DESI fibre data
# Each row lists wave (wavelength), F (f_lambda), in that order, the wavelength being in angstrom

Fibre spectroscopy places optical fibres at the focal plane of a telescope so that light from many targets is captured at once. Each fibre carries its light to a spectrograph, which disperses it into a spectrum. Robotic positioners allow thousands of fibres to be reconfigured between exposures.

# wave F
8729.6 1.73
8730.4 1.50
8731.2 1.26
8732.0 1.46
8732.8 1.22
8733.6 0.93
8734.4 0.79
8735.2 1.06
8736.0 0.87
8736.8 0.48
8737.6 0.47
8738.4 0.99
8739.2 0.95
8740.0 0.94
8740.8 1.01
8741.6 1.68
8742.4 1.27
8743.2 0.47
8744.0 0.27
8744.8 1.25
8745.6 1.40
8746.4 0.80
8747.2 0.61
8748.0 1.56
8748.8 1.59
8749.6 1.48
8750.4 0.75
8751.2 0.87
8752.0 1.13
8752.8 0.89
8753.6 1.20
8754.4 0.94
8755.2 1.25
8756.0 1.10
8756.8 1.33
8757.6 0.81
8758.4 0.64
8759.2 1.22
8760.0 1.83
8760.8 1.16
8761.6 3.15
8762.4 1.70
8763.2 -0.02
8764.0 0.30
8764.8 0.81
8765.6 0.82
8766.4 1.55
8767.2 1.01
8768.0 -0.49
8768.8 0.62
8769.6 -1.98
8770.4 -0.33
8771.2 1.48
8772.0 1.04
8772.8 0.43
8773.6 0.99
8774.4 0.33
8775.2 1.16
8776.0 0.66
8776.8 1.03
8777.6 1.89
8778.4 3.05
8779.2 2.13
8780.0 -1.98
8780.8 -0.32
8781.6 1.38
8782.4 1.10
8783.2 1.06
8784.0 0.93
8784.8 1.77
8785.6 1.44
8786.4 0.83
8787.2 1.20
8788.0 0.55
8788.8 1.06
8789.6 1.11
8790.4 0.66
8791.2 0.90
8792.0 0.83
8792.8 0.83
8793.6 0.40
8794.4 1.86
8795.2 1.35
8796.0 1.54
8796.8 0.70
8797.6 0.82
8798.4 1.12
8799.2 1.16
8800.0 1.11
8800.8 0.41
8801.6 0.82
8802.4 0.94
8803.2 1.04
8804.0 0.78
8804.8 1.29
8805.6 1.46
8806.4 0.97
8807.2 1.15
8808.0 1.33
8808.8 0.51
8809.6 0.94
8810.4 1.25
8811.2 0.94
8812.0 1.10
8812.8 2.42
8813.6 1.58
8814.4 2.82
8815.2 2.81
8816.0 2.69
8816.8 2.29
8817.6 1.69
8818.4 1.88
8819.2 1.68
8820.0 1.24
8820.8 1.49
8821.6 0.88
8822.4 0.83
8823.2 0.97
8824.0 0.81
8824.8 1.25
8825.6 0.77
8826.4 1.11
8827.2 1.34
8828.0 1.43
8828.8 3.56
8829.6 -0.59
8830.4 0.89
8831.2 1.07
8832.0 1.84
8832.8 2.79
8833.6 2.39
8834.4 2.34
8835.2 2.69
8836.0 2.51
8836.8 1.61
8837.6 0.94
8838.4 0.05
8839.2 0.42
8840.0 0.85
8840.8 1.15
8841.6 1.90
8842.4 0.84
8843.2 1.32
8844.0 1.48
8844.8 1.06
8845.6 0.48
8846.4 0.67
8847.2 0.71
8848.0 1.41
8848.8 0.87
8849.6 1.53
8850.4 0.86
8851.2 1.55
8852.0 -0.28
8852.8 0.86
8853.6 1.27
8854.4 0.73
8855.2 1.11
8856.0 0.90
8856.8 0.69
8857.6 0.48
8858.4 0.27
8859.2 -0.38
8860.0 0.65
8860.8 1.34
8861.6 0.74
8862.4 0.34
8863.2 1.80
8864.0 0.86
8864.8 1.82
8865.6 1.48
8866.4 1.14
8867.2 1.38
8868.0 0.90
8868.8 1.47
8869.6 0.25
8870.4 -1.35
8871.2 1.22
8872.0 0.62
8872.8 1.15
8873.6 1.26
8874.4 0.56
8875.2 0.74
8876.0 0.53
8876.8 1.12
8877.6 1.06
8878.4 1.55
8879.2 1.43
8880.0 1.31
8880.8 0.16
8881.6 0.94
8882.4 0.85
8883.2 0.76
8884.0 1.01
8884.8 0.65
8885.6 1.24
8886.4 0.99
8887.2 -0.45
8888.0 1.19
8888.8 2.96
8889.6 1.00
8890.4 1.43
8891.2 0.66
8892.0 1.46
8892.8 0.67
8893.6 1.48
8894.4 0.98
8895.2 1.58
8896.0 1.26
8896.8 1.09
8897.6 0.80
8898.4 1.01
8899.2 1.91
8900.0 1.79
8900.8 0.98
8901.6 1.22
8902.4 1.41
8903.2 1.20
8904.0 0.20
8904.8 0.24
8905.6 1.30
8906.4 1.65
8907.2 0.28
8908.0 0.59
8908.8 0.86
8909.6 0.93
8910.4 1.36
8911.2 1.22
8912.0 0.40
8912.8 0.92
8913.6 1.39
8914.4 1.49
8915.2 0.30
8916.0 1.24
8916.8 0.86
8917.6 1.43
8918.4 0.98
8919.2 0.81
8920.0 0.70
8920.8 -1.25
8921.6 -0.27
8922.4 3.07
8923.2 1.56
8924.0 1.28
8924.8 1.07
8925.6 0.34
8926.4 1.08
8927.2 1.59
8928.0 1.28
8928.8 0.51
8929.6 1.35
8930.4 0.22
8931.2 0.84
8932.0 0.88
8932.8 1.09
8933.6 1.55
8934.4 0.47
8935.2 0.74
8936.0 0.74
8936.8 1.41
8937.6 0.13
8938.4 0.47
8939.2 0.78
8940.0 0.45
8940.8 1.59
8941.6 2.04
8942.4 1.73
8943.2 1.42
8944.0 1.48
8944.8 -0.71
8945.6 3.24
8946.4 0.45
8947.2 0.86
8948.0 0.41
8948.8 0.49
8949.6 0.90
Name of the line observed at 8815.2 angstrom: [S II] 6716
